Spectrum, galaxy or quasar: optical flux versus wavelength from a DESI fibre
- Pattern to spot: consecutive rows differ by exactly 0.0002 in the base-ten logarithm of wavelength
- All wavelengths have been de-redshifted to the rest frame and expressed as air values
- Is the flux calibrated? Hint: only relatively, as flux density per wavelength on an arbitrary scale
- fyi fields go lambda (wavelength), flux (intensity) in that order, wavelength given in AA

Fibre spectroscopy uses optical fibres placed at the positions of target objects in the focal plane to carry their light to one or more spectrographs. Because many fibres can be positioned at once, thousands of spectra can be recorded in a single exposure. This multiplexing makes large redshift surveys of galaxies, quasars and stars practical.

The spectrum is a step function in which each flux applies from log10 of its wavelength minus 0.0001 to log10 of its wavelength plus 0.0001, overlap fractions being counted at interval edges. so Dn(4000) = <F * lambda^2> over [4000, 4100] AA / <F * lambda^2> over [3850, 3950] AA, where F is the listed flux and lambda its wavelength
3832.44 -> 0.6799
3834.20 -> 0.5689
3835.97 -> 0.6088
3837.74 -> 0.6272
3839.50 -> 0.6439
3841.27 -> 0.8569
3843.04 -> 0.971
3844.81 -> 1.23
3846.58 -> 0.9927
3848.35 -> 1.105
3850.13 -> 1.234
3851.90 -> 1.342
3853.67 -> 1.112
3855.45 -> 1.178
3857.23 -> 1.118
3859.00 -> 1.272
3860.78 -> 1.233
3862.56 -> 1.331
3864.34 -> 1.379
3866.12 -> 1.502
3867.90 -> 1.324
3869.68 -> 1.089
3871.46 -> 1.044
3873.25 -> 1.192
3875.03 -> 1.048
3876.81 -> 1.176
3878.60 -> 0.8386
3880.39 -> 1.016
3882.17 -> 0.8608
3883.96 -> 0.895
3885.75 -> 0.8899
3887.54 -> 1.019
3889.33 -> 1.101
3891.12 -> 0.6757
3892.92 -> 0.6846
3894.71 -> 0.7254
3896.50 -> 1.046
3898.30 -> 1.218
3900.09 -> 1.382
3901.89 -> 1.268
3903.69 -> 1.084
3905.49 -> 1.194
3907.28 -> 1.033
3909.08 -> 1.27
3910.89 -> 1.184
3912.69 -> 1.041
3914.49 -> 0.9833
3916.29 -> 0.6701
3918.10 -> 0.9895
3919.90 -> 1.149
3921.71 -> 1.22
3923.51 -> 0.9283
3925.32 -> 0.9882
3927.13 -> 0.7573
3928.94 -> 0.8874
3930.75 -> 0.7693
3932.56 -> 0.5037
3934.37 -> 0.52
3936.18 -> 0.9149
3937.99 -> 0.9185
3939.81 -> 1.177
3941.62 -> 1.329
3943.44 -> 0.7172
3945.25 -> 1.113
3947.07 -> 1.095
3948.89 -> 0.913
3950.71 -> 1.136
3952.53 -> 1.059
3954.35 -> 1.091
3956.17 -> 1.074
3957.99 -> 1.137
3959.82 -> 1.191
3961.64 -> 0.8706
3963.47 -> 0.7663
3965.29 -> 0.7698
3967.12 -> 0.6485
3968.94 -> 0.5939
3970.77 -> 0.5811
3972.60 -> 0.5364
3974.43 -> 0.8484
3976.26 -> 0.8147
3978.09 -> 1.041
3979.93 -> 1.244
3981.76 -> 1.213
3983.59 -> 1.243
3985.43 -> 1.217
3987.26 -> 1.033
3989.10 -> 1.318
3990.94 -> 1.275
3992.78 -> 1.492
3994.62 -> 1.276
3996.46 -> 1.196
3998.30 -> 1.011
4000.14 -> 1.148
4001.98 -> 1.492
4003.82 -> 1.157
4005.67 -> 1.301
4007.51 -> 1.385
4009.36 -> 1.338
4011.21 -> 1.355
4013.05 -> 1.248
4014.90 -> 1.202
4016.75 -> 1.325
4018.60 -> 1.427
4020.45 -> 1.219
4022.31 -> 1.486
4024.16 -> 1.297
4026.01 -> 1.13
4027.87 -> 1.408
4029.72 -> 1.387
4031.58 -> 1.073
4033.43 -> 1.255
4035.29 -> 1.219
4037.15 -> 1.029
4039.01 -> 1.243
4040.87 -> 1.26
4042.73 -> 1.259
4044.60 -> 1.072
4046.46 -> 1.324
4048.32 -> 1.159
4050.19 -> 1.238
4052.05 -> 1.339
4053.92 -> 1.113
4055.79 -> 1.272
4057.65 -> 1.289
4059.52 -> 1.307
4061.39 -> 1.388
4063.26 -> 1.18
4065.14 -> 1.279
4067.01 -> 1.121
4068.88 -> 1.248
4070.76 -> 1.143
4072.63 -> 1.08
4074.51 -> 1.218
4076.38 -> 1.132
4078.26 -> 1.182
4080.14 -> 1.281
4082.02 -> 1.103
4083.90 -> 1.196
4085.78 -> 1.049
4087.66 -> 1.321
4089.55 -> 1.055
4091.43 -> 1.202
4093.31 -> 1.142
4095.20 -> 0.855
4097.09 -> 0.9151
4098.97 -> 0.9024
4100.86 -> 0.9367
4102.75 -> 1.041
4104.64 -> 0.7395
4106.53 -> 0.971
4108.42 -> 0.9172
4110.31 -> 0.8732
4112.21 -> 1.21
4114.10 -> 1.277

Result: 1.26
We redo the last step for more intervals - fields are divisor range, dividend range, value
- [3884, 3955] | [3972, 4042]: 1.29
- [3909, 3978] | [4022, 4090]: 1.40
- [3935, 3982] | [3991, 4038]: 1.38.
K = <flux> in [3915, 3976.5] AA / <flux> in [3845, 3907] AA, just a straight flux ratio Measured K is 0.8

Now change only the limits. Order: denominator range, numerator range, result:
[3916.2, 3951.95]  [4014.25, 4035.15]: 1.37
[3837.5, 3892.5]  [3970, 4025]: 1.11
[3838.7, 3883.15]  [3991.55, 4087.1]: 1.10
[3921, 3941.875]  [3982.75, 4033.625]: 1.43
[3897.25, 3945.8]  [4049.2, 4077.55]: 1.21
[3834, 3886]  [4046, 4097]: 1.11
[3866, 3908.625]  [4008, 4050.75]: 1.20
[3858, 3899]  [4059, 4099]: 1.08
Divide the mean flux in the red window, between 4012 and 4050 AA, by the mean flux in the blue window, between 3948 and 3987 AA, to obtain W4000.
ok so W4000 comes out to 1.3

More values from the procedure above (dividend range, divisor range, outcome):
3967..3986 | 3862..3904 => 0.85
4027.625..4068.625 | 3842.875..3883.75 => 1.07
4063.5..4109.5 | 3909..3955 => 1.12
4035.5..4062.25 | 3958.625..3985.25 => 1.38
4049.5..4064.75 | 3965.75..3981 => 1.60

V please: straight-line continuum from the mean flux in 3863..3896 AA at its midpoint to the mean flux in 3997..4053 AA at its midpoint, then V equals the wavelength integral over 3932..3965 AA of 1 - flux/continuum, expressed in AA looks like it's 4.8 AA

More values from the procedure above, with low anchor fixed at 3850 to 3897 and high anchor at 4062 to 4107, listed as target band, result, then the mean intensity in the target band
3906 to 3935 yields 4.0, 0.938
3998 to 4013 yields -2.6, 1.28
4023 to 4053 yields -3.8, 1.23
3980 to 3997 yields -2.5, 1.25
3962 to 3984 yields 4.9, 0.85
